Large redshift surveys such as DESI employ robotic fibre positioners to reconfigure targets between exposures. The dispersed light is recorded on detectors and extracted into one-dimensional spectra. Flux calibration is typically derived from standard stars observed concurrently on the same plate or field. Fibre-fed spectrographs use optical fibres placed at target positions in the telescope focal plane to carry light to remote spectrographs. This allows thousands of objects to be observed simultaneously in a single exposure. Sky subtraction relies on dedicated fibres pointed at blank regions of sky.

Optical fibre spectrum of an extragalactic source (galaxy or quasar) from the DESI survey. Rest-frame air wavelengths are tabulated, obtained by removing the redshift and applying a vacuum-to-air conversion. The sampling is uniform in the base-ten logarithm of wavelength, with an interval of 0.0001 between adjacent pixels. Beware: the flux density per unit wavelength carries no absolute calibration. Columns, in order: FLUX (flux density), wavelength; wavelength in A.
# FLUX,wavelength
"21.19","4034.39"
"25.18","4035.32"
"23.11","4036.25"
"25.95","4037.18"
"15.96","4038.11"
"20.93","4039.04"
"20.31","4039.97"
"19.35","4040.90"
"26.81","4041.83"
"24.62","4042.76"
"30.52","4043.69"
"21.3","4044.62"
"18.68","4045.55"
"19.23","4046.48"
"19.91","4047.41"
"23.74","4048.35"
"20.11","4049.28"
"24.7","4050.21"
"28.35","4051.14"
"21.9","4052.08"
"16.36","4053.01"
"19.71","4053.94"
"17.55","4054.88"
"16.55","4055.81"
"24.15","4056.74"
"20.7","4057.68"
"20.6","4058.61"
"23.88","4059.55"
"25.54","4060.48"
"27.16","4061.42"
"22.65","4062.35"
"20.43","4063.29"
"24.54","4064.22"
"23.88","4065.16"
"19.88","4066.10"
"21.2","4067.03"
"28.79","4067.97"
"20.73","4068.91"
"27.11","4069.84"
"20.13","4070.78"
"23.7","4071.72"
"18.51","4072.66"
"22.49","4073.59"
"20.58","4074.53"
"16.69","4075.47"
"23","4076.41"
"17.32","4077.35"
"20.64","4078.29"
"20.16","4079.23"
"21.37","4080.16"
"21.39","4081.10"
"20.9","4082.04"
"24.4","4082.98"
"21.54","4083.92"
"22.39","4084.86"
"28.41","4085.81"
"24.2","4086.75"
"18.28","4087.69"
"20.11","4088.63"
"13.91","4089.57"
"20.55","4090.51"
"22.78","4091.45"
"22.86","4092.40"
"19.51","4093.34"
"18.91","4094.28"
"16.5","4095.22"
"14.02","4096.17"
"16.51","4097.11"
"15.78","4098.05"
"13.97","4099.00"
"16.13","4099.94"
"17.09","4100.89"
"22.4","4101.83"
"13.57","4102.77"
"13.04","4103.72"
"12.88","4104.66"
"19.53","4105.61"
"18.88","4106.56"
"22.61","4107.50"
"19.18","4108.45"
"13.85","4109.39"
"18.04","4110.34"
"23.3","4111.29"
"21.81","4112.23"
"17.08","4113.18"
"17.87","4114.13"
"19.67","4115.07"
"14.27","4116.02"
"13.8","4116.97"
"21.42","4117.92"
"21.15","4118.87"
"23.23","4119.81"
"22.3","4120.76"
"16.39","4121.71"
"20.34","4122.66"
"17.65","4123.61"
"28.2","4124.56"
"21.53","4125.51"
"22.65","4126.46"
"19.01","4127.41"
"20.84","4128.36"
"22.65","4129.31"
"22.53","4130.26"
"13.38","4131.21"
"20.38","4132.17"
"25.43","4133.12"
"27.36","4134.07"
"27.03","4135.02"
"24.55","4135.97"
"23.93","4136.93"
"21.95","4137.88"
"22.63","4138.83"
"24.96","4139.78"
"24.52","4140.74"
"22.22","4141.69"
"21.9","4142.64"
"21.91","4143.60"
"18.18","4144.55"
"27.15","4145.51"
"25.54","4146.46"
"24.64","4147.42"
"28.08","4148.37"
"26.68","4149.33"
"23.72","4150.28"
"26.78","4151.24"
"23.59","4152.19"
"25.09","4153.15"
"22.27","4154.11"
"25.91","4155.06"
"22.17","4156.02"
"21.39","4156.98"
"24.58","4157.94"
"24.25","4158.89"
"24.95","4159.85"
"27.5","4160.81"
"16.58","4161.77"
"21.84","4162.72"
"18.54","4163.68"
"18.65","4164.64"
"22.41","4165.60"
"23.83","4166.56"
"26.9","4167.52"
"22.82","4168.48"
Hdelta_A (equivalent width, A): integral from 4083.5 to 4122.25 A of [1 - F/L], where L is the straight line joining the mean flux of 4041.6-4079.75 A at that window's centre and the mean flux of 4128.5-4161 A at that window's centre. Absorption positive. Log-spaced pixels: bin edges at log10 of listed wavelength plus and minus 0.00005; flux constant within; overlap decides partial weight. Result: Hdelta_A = 7.0 A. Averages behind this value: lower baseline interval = 22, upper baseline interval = 23.8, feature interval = 18.8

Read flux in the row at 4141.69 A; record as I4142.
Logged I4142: 22.22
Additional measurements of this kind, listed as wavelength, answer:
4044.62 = 21.3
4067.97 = 28.79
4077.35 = 17.32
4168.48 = 22.82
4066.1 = 19.88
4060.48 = 25.54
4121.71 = 16.39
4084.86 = 22.39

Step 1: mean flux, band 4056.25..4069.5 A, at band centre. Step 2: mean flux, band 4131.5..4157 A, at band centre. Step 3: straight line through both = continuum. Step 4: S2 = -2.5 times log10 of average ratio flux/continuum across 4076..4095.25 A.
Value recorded 0.12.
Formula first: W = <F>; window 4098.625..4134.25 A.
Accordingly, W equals 19.3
